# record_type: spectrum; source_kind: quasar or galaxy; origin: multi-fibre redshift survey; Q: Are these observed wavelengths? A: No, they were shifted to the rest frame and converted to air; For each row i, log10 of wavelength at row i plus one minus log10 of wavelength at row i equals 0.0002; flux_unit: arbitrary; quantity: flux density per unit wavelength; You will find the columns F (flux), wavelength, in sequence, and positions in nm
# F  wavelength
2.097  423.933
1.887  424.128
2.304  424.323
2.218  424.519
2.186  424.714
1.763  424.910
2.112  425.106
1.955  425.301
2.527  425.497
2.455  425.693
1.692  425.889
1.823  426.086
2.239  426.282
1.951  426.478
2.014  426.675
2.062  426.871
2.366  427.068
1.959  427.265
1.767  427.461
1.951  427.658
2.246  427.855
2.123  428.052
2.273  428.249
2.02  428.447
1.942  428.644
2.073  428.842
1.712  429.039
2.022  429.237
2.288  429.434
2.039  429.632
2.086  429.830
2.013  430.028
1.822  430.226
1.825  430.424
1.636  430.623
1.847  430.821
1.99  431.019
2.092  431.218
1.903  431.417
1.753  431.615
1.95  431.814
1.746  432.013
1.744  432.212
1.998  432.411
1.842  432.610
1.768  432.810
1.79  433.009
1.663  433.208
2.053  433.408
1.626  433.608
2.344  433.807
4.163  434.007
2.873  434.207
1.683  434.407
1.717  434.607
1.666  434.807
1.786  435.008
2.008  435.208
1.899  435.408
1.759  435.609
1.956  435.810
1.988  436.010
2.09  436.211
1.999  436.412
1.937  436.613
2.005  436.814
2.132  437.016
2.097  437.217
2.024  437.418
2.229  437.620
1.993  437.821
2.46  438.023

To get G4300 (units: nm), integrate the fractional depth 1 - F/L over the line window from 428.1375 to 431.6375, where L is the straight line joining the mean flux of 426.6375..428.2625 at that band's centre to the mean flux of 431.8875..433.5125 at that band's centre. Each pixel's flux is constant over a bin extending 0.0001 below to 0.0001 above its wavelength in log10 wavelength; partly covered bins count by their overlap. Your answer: -0.01 nm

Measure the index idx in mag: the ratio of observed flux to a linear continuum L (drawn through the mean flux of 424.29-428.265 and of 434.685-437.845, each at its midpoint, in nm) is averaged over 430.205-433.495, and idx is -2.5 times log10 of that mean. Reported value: 0.10 mag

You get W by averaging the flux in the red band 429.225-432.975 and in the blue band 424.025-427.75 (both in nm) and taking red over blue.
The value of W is 0.92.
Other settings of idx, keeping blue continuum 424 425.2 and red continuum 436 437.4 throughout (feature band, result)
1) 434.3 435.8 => 0.14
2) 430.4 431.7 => 0.10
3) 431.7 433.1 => 0.12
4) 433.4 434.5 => -0.22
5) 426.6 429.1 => 0.01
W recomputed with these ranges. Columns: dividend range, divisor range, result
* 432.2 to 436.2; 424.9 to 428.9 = 0.98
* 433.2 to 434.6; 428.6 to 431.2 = 1.20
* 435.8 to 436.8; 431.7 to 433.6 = 1.09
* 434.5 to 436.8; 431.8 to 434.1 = 0.92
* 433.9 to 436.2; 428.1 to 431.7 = 1.09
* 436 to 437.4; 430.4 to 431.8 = 1.09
